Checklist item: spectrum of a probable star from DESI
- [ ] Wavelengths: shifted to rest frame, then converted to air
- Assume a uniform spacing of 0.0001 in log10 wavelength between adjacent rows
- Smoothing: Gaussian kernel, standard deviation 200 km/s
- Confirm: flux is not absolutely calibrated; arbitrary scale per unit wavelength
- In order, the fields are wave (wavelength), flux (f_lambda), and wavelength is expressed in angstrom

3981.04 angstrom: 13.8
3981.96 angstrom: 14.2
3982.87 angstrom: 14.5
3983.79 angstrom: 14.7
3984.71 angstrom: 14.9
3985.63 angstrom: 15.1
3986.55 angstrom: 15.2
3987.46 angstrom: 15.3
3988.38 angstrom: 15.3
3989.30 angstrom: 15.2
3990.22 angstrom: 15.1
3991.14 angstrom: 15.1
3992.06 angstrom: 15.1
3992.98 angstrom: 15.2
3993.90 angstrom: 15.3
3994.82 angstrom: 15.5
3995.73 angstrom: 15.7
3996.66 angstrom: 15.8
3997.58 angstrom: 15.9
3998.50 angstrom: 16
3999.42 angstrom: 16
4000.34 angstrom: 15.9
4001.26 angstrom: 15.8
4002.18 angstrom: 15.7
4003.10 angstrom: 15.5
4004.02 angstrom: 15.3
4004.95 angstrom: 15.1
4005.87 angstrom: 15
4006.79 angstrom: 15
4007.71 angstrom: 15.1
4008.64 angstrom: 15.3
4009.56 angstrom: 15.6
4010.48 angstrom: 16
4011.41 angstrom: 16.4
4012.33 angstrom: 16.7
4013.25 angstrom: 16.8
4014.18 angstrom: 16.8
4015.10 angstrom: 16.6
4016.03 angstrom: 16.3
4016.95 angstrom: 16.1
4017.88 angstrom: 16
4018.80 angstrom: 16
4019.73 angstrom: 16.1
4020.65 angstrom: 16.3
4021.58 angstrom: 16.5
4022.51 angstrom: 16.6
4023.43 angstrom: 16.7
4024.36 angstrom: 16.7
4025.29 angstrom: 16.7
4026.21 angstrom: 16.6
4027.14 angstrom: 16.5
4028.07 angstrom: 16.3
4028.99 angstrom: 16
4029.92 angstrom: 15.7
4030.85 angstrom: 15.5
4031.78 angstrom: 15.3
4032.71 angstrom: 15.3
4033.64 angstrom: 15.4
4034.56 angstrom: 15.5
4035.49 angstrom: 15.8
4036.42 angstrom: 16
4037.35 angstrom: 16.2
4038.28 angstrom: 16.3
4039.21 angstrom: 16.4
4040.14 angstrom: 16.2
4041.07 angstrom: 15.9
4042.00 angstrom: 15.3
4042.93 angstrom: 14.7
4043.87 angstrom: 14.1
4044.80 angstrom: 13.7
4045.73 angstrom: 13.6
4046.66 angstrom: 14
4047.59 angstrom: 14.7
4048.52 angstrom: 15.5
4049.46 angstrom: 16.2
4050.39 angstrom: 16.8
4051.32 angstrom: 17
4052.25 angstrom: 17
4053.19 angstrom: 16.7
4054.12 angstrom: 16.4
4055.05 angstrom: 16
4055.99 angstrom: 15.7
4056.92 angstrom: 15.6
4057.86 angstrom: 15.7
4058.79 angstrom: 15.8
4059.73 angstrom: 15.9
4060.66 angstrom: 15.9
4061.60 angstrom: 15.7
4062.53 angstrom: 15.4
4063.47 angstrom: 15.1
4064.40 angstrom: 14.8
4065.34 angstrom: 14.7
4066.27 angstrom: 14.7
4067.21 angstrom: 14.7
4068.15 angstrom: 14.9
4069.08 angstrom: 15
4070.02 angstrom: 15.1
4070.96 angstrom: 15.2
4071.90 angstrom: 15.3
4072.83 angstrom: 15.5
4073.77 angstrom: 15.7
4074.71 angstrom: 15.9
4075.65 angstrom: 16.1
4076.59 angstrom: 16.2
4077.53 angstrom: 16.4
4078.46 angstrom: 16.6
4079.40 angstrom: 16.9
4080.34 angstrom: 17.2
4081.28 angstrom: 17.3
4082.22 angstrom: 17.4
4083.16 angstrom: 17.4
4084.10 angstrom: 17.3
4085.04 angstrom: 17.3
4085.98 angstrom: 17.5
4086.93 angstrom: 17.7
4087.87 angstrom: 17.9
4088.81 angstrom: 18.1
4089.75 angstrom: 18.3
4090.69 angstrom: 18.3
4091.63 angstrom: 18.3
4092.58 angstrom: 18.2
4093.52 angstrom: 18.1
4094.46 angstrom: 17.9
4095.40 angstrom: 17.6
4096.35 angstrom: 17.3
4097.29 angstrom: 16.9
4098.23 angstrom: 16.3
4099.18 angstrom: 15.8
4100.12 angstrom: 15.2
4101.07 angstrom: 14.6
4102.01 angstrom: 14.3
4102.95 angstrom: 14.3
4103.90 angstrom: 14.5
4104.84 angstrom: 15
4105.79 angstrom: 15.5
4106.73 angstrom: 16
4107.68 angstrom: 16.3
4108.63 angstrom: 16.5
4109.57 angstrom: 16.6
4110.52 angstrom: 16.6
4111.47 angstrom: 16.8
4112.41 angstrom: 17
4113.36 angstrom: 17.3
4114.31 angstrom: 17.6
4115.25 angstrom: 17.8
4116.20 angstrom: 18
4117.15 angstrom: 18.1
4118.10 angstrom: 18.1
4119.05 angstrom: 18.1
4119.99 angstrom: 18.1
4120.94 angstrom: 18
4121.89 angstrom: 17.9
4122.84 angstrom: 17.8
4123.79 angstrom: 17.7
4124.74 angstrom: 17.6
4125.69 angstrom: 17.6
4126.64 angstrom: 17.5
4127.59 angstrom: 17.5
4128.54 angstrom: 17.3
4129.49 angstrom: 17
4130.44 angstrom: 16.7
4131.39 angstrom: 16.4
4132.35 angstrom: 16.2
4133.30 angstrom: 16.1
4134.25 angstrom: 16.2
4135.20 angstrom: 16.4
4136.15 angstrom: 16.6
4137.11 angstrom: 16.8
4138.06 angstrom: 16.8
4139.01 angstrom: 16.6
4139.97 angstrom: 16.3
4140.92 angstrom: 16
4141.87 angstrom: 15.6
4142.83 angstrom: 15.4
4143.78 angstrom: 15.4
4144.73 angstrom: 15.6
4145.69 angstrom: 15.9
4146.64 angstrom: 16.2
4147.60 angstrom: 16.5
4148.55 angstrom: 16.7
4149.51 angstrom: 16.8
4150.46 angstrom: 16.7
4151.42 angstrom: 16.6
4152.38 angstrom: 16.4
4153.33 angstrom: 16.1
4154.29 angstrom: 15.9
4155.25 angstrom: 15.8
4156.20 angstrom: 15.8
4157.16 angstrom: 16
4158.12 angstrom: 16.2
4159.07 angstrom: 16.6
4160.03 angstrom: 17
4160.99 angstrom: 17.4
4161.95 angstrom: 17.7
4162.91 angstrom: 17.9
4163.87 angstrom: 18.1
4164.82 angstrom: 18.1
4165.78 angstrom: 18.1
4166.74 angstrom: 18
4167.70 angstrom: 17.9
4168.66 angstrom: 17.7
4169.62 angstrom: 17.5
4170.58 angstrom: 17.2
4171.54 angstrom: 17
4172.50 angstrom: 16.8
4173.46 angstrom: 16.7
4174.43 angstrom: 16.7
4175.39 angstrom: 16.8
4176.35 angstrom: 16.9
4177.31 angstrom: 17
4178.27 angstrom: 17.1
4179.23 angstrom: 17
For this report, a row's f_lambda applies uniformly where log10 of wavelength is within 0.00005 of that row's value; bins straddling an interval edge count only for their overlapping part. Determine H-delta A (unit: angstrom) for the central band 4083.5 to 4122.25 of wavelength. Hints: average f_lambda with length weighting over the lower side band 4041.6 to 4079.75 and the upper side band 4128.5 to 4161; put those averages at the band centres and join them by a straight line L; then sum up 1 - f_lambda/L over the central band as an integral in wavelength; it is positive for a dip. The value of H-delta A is -2.6 angstrom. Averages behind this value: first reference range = 15.5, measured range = 17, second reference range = 16.3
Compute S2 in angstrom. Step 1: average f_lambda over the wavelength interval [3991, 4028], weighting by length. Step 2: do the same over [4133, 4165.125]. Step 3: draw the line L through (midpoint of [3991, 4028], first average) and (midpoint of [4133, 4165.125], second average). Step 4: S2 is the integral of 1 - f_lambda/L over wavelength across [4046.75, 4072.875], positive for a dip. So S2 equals 0.9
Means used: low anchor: 15.9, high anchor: 16.5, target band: 15.6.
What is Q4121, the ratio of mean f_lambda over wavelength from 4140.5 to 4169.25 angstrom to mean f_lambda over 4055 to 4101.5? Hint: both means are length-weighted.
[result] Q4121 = 1.0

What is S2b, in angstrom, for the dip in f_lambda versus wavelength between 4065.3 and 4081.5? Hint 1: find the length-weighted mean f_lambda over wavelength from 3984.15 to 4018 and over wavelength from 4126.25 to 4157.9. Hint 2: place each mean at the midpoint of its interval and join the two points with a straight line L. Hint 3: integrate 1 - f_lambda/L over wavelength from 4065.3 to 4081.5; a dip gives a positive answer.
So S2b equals 0.3 angstrom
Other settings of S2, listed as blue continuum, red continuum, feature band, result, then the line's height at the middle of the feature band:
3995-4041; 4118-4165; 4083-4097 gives -1.2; 16.4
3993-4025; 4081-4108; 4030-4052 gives 1.1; 16.3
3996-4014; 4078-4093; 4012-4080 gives 3.5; 16.7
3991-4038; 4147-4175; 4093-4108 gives 0.5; 16.5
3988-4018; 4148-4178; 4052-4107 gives 0.2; 16.3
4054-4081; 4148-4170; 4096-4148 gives -0.4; 16.5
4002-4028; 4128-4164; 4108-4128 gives -1.4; 16.4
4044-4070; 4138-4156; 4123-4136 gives -0.8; 16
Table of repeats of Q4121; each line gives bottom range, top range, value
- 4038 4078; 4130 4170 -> 1.07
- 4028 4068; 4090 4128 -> 1.09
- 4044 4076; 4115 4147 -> 1.09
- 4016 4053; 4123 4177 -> 1.06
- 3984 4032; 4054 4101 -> 1.04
